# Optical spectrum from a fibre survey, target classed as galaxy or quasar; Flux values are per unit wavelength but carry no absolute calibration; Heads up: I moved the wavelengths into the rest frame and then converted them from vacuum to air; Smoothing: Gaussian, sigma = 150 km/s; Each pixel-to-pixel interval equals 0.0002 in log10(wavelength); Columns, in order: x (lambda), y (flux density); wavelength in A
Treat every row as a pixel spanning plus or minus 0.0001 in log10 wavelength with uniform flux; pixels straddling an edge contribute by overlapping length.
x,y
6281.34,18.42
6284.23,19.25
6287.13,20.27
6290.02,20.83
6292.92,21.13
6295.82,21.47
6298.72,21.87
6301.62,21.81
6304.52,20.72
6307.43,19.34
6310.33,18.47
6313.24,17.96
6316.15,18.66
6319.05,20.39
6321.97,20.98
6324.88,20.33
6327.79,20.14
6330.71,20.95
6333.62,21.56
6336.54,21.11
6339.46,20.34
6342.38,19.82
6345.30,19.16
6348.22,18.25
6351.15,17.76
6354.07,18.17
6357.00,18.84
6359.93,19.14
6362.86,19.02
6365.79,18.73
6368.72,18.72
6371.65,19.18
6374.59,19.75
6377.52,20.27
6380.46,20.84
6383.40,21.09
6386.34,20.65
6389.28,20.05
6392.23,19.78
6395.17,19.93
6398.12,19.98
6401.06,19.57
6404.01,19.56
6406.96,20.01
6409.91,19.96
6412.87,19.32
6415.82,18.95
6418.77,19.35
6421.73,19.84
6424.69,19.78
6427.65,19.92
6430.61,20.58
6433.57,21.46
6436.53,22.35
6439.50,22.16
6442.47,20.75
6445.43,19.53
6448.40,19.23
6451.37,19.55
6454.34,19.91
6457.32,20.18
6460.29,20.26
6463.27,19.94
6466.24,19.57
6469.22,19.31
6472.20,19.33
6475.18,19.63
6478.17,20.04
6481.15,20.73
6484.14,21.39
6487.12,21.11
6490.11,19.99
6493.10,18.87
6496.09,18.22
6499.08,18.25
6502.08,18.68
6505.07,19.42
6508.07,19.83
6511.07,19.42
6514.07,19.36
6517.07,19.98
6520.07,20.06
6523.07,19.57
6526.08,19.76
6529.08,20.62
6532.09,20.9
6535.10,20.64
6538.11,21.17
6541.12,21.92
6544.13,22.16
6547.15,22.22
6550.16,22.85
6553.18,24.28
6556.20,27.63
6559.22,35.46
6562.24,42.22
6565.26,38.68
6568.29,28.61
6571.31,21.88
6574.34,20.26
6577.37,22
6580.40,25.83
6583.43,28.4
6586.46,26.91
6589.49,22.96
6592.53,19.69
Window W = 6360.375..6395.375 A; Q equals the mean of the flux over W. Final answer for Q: 19.8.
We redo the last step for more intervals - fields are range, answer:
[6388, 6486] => 20.1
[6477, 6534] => 19.8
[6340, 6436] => 19.6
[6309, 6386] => 19.6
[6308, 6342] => 20.1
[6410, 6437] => 20.1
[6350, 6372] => 18.7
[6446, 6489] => 20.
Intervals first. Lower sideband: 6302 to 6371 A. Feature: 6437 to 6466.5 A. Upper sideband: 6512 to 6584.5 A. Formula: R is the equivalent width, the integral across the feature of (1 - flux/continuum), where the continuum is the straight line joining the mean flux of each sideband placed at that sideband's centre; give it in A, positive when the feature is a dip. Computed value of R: 2.6 A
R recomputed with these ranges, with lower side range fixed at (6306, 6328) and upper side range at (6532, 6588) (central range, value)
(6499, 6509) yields 2.2 A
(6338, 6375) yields 2.9 A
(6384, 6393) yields 0.5 A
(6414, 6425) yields 1.4 A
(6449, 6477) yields 4.5 A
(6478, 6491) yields 1.8 A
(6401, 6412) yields 1.1 A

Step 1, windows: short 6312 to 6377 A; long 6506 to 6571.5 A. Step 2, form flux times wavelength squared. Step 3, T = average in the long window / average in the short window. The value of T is 1.31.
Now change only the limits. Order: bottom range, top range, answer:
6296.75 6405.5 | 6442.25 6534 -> 1.04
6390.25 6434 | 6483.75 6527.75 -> 1.02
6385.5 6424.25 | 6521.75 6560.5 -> 1.21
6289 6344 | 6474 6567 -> 1.17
